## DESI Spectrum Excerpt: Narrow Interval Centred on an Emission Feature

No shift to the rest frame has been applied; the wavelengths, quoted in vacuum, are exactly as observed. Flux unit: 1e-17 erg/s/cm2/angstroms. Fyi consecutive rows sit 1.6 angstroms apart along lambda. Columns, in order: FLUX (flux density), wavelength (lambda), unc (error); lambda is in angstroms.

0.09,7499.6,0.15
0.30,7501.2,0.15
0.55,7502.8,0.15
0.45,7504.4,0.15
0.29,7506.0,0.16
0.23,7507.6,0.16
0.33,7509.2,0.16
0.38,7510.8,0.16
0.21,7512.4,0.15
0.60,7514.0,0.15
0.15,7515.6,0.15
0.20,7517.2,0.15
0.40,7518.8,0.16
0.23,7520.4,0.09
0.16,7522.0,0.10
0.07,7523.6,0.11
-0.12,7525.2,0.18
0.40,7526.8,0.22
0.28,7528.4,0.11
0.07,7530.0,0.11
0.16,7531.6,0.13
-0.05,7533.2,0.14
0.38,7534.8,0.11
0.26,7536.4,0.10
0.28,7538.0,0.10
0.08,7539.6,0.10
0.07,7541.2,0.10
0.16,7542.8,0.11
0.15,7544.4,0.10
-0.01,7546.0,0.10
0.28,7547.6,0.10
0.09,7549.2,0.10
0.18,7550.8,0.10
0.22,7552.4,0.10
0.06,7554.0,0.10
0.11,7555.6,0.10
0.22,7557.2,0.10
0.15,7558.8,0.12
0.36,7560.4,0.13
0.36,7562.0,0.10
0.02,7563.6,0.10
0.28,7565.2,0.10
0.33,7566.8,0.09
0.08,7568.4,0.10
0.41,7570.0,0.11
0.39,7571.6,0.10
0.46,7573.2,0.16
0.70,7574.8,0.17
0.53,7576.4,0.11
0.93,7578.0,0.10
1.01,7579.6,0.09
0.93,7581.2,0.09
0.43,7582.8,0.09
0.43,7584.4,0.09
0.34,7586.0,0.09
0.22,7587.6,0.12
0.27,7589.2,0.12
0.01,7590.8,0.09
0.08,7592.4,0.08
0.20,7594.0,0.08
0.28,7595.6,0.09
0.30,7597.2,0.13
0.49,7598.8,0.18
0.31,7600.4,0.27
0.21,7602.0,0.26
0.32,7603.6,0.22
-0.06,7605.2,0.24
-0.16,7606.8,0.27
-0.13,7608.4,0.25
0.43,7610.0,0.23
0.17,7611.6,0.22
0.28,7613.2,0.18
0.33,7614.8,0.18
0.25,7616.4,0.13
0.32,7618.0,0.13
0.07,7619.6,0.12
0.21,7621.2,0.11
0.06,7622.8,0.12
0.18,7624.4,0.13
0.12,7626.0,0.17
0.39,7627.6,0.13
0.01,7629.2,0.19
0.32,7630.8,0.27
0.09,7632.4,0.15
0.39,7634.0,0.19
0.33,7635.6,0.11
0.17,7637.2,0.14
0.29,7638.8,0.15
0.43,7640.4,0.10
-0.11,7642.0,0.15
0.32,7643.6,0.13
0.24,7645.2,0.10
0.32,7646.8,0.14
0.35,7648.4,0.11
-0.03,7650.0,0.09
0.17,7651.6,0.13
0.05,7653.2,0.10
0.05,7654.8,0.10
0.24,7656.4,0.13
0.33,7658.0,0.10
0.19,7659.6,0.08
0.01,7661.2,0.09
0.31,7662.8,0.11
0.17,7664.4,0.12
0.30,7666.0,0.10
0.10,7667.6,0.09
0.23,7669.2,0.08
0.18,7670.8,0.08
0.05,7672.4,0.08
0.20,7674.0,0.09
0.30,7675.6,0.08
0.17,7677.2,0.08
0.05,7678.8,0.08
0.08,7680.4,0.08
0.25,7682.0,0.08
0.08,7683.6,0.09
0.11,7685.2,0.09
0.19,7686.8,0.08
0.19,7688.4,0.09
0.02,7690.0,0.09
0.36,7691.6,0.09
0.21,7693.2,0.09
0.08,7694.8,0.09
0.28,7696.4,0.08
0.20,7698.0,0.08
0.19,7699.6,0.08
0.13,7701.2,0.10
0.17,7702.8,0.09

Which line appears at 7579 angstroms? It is [O III]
